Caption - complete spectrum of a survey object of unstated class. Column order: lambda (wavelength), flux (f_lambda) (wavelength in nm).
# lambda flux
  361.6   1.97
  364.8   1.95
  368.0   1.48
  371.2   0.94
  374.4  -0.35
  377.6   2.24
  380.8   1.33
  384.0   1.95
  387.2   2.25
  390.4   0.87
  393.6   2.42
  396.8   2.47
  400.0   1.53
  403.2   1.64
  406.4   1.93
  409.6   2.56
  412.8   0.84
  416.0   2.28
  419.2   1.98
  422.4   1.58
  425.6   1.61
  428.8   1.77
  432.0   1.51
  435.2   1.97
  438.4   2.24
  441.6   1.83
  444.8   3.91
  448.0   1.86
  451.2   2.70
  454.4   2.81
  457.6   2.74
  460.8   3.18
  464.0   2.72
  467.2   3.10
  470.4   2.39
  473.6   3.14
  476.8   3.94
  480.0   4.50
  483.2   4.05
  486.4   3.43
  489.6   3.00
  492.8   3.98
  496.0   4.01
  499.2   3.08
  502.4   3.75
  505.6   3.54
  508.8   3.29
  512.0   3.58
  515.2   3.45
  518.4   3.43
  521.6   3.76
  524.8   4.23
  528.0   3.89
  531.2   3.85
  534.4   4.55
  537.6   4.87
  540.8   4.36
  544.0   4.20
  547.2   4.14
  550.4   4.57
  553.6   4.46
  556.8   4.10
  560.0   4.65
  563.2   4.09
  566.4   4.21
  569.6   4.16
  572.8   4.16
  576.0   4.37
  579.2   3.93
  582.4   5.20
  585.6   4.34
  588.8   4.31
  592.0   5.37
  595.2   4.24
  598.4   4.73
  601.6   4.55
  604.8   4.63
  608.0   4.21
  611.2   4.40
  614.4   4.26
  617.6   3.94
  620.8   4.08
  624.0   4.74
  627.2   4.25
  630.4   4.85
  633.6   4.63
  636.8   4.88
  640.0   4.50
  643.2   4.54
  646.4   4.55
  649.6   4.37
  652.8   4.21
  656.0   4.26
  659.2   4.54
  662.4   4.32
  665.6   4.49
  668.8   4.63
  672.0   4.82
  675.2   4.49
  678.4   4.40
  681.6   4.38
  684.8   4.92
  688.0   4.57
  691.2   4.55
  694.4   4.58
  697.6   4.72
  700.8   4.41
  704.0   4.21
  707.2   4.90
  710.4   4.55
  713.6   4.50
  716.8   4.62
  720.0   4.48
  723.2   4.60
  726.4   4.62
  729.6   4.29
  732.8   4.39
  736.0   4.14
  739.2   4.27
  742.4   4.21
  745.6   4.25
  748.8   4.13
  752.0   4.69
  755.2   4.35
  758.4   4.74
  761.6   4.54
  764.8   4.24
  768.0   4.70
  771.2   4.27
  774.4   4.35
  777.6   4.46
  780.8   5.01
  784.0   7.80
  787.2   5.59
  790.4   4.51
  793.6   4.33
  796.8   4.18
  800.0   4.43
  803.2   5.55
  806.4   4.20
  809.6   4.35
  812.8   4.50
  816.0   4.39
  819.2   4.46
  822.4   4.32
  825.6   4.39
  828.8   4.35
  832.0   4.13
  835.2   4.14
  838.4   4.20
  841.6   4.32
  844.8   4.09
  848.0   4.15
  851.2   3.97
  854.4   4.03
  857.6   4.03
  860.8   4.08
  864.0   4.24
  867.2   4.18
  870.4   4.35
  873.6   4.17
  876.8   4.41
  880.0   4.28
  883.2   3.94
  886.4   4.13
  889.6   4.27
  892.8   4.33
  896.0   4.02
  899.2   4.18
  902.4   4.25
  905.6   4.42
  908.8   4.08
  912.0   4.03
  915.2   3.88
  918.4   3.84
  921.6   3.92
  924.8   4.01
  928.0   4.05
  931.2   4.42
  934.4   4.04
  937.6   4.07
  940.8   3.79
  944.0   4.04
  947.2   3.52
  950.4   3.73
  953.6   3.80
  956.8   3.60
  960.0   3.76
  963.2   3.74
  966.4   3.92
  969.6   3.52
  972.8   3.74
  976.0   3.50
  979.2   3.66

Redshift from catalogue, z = 0.19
